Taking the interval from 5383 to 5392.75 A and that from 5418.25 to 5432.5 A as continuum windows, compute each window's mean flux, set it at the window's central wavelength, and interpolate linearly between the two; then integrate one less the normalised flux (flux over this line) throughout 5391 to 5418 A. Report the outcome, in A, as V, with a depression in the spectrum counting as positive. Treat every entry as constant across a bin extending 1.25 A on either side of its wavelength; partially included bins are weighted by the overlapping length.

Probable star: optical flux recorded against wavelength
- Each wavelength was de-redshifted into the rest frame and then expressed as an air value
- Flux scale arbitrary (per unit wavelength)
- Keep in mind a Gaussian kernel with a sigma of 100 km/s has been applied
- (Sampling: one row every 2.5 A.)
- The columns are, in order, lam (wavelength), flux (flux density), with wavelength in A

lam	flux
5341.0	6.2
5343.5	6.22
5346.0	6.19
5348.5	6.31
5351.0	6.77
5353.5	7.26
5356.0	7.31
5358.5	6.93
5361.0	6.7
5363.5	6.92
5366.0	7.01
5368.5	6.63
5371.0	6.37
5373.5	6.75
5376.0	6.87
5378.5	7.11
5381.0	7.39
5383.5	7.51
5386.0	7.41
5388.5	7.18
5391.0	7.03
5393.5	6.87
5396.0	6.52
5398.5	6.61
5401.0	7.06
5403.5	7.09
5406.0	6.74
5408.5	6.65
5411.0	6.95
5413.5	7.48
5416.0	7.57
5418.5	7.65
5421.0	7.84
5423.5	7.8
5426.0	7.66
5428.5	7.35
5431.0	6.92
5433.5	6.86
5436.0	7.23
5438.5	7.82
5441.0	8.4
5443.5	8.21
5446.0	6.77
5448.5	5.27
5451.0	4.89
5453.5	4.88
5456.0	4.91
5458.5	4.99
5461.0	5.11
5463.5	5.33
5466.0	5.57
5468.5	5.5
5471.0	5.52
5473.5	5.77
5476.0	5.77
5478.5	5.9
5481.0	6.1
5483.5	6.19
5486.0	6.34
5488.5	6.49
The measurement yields 1.4 A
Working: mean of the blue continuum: 7.24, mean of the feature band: 6.98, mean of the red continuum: 7.52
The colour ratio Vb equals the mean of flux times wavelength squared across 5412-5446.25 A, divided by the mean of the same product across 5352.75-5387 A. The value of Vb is 1.10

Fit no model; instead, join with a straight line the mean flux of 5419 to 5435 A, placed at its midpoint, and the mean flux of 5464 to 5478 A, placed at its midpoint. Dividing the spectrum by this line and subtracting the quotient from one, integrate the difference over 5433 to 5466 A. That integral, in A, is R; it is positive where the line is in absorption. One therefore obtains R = 1.9 A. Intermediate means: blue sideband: 7.41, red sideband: 5.62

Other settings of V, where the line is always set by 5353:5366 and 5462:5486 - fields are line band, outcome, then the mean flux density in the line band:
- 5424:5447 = -4.9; 7.49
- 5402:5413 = -0.7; 6.9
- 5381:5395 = -1.1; 7.2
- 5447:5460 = 2.1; 5.02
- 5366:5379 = 0.2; 6.75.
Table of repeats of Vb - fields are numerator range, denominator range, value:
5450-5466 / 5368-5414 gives 0.75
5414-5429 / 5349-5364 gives 1.13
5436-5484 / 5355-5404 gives 0.88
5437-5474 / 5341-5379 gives 0.91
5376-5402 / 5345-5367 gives 1.05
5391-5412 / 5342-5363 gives 1.03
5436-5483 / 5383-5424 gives 0.85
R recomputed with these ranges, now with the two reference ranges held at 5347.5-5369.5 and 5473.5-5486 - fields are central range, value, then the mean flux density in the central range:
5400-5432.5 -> -4.16 A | 7.29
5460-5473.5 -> 1.44 A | 5.45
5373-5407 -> -1.87 A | 7.02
